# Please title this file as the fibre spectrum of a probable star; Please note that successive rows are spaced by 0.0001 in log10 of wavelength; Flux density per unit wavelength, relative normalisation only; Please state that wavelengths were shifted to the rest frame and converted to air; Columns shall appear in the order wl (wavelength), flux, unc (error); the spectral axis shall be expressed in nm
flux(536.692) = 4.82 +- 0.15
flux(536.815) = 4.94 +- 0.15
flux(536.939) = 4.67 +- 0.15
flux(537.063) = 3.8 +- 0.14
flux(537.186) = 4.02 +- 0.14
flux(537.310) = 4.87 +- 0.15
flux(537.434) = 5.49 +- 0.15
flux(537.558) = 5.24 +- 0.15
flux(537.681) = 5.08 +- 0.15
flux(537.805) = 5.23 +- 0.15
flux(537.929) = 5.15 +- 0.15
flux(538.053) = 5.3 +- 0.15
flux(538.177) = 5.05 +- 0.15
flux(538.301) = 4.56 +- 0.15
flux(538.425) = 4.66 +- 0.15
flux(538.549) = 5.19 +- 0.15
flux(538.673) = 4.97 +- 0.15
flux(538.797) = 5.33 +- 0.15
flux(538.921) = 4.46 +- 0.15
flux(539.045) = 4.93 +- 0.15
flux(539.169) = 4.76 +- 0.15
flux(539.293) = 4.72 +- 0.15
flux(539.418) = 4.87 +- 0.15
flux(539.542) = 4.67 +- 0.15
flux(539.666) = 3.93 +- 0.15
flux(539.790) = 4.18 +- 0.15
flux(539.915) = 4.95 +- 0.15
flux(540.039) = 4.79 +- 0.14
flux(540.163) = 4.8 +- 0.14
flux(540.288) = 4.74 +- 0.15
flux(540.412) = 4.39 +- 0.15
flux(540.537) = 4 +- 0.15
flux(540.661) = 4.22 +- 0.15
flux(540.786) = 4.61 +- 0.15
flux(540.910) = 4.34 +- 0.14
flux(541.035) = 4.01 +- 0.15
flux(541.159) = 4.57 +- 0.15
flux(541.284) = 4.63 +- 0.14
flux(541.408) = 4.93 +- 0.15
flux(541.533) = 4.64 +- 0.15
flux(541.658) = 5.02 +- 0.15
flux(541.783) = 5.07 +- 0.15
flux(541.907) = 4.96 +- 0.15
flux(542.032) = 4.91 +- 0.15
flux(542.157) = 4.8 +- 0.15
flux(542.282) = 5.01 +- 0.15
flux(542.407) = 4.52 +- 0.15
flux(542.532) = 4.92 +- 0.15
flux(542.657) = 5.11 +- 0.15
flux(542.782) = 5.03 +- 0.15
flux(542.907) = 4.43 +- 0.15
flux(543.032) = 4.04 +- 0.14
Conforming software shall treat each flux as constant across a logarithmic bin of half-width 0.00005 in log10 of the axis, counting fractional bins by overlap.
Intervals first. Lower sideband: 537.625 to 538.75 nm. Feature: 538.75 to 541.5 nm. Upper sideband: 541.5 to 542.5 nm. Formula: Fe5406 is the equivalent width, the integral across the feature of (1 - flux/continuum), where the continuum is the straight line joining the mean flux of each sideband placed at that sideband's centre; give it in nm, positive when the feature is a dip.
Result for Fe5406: 0.204 nm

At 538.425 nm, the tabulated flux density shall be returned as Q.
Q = 4.66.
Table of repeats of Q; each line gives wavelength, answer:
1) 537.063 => 3.8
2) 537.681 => 5.08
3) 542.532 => 4.92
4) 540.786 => 4.61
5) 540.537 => 4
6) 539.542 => 4.67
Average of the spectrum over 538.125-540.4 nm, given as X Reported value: 4.74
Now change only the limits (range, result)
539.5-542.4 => 4.61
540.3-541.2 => 4.33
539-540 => 4.62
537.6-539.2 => 4.98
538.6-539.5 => 4.86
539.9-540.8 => 4.54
